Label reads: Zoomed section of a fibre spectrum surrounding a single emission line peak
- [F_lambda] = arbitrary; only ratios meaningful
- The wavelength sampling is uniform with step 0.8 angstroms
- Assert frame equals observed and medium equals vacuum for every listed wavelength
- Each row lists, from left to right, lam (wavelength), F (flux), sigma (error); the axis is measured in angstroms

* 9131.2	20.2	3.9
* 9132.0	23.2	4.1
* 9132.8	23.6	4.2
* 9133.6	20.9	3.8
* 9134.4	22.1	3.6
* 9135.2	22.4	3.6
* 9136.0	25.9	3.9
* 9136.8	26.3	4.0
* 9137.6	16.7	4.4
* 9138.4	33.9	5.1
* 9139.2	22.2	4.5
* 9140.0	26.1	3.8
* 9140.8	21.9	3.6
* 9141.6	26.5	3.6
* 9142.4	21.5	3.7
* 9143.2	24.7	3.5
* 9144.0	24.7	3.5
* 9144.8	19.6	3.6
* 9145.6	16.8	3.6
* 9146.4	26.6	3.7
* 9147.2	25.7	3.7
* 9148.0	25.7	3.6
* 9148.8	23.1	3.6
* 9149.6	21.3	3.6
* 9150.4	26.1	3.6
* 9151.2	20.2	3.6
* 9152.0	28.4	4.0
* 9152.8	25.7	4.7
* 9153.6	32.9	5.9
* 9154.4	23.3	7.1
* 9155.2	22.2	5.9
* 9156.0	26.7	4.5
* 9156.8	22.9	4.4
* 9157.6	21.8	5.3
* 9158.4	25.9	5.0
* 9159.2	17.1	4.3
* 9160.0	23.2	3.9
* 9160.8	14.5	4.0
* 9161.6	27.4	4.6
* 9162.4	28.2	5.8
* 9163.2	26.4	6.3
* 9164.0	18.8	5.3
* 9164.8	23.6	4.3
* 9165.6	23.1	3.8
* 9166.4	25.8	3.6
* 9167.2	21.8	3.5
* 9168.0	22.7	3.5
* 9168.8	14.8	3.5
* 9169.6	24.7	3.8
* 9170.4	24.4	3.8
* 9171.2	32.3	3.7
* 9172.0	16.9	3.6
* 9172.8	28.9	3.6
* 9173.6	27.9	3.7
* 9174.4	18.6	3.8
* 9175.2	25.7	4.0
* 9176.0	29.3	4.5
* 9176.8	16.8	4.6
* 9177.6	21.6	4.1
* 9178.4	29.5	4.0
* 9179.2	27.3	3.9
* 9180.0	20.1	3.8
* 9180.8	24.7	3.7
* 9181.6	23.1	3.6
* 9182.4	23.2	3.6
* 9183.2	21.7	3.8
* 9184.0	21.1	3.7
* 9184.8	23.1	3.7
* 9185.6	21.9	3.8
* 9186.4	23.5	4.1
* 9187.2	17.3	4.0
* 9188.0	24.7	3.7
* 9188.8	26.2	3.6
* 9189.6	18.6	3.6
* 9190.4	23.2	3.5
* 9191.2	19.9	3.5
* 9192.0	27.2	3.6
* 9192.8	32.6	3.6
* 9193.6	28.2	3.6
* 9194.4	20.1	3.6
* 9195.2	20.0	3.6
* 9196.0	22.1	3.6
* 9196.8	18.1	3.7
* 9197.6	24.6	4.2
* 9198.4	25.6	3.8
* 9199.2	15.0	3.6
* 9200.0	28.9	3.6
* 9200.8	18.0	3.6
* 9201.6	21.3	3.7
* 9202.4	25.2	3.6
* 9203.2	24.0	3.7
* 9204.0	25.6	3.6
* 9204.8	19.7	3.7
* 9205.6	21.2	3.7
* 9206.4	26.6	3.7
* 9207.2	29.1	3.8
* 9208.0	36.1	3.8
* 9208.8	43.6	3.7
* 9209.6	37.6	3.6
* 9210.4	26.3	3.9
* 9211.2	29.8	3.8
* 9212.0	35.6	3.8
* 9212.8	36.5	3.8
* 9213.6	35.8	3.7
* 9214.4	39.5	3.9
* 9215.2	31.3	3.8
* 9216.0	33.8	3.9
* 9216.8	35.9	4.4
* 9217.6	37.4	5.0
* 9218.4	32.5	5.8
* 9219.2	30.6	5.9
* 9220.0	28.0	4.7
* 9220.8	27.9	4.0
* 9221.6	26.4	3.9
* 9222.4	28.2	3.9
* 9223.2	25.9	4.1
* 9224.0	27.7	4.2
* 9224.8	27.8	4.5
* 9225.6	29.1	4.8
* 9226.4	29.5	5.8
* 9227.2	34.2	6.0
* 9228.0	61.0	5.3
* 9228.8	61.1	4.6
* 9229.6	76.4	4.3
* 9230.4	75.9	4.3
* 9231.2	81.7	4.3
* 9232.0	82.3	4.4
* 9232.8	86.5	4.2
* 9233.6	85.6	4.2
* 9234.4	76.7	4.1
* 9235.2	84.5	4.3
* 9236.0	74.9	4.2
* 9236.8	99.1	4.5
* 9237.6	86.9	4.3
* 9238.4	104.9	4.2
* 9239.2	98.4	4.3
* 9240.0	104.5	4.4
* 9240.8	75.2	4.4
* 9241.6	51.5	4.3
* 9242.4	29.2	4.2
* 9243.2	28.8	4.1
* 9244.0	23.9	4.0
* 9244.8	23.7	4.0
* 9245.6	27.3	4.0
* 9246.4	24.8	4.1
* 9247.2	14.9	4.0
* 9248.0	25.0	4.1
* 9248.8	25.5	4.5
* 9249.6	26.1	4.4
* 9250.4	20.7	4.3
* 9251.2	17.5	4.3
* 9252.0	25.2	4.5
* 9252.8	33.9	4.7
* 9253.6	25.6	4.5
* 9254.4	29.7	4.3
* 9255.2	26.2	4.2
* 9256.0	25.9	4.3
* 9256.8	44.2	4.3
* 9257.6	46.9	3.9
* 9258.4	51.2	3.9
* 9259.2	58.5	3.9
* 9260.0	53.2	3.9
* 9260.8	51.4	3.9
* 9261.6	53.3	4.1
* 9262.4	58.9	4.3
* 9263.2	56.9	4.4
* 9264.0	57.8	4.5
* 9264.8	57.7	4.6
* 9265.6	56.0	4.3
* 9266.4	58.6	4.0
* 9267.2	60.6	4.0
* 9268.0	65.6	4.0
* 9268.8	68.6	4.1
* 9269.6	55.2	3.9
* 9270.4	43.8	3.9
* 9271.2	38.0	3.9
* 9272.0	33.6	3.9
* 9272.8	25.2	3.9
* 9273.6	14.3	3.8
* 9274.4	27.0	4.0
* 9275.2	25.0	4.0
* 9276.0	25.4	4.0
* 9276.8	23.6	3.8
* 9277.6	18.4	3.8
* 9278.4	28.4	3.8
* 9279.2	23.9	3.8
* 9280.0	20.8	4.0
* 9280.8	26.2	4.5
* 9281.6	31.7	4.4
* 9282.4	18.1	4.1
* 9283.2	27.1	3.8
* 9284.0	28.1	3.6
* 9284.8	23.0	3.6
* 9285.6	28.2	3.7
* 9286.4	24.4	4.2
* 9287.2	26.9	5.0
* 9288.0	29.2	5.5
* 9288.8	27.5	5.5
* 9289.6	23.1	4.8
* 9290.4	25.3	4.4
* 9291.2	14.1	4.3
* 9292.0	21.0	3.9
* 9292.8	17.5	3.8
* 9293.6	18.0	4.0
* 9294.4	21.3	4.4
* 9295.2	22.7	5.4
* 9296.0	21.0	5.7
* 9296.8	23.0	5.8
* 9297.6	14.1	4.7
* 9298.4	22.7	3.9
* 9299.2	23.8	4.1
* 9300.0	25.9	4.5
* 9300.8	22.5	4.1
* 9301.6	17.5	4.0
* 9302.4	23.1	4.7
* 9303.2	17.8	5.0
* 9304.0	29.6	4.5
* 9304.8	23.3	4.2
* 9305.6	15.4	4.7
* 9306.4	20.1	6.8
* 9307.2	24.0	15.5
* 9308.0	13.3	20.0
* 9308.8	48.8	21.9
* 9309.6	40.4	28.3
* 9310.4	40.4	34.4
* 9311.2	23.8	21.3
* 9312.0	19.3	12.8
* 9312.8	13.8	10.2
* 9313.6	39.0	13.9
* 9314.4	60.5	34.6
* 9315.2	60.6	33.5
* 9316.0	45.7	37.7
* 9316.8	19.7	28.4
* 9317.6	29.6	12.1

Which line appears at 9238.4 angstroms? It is Halpha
